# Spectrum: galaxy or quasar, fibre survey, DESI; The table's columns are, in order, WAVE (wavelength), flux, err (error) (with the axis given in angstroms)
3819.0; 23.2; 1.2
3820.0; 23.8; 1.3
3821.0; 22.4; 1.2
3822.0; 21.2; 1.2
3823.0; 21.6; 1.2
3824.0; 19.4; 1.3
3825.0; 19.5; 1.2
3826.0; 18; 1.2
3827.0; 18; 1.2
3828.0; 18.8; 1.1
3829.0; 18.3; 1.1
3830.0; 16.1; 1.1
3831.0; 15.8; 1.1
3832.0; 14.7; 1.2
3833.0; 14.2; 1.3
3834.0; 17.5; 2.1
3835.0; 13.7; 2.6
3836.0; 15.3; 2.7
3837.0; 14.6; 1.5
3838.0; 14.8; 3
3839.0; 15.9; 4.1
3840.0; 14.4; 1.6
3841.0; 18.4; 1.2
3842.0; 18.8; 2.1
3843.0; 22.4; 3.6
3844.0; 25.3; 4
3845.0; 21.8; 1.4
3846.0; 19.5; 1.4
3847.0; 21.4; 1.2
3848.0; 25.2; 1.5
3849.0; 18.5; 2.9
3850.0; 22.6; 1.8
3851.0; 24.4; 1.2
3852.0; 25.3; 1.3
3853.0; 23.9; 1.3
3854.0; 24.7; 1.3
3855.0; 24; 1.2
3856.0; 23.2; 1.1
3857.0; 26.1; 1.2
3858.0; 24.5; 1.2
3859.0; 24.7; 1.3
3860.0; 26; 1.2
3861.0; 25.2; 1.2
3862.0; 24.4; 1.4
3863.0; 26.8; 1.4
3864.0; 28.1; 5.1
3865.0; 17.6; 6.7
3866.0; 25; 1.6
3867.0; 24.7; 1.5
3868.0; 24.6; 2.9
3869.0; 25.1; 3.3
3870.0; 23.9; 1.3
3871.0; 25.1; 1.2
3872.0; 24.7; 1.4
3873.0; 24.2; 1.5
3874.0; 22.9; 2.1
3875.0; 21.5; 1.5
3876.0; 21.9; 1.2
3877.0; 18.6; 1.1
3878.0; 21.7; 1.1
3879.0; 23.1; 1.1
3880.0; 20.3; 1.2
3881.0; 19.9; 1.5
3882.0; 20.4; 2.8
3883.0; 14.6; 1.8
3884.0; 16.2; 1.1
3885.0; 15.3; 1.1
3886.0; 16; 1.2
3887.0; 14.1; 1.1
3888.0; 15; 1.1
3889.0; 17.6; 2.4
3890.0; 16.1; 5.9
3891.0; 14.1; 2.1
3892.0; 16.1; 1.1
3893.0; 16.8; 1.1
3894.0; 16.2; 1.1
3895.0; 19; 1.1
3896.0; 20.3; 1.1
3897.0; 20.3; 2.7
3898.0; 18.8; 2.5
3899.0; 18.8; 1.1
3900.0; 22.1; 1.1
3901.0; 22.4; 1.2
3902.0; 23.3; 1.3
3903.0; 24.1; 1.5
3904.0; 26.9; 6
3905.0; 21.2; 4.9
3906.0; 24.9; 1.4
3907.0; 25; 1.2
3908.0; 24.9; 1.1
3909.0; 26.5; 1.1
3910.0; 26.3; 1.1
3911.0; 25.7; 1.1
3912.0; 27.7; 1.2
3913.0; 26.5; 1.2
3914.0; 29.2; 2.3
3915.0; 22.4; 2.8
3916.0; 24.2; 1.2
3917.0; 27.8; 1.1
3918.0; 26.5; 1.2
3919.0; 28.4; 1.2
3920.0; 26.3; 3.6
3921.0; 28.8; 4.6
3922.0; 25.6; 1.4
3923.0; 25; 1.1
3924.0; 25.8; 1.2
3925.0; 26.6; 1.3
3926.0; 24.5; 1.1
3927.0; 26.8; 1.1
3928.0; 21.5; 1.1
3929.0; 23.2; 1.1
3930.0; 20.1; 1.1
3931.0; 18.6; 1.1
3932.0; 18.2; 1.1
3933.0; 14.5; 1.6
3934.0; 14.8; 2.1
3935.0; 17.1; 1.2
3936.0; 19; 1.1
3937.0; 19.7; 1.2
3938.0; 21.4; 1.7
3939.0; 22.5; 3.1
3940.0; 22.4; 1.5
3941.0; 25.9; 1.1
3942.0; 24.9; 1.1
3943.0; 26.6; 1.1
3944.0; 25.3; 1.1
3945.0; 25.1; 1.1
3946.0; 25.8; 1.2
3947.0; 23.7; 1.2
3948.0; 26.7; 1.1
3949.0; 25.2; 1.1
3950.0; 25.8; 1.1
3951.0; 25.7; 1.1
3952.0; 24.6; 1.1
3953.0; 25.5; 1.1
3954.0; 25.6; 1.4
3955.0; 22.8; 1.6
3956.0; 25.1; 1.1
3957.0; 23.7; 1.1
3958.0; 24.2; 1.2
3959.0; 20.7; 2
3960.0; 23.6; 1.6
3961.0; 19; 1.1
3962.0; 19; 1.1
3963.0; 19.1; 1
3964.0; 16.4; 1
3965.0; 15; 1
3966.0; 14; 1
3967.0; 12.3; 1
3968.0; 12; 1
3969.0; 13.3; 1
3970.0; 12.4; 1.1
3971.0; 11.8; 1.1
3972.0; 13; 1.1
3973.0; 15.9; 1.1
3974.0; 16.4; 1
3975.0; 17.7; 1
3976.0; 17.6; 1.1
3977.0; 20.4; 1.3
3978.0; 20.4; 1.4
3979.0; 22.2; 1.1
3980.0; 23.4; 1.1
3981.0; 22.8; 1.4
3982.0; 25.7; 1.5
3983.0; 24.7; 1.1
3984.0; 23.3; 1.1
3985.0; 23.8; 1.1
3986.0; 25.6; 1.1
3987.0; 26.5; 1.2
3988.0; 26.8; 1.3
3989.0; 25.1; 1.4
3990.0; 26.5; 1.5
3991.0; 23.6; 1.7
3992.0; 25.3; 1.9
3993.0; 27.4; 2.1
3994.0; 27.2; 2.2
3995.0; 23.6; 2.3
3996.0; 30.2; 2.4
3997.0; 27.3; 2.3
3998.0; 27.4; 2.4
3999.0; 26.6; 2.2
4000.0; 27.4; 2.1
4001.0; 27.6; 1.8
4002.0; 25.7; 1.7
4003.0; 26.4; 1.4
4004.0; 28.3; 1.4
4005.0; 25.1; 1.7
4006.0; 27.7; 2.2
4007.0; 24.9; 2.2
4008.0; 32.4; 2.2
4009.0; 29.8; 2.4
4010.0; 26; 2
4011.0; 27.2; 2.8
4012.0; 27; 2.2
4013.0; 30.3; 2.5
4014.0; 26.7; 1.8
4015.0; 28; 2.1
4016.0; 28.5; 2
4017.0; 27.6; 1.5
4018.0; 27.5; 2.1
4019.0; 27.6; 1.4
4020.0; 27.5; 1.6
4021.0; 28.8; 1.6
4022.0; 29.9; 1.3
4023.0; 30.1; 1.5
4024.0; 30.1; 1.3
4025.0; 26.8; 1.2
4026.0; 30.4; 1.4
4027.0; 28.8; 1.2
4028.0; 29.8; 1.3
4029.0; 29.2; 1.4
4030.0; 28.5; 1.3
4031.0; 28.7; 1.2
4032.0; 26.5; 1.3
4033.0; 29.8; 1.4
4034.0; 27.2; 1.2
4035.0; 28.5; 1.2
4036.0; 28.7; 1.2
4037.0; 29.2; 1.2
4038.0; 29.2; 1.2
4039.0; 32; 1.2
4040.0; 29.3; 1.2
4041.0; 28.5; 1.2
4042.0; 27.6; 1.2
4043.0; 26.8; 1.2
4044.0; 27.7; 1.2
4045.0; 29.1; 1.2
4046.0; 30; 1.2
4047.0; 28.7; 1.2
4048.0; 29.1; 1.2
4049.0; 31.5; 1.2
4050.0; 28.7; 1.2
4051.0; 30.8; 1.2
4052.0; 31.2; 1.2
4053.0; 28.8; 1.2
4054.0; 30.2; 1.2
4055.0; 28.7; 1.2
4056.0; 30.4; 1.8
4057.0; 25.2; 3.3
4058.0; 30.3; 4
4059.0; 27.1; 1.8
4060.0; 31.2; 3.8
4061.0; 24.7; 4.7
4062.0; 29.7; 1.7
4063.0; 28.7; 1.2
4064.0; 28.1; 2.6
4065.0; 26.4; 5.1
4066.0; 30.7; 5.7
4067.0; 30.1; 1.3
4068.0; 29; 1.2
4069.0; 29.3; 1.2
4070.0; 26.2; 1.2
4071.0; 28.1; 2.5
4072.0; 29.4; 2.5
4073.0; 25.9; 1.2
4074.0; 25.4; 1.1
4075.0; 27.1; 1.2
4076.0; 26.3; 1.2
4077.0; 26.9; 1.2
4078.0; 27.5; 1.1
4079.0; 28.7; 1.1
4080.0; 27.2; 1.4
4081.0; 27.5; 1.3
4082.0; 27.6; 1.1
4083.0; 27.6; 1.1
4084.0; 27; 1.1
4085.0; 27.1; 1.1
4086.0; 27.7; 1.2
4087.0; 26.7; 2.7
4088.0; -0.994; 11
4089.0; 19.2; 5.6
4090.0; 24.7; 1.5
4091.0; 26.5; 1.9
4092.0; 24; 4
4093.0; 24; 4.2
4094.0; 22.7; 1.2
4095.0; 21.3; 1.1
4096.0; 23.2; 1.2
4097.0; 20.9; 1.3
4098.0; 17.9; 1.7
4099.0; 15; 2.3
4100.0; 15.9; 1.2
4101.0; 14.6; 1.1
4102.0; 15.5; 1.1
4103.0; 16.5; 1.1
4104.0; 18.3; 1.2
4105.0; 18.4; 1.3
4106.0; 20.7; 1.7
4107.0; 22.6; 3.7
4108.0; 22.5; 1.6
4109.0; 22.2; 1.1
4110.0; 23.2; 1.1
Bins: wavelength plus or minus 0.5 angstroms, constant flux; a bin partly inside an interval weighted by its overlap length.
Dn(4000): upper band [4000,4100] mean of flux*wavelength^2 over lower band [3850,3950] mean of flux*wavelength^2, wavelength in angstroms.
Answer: 1.3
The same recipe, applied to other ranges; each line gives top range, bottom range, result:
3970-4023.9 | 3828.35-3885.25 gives 1.28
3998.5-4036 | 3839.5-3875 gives 1.31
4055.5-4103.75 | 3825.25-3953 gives 1.25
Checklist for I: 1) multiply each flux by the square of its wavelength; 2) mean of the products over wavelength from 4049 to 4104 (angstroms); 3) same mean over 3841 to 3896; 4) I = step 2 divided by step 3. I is 1.3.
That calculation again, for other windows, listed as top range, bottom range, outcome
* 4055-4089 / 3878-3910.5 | 1.47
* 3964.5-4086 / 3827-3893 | 1.40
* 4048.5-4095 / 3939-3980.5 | 1.37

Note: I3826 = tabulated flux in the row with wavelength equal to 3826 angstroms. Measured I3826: 18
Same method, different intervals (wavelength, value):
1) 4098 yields 17.9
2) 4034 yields 27.2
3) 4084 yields 27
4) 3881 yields 19.9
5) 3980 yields 23.4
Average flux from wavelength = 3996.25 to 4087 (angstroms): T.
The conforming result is 28.3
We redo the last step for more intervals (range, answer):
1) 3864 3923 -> 22.1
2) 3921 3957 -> 23.3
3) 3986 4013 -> 26.9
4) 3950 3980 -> 19.1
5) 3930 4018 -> 23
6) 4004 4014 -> 27.8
